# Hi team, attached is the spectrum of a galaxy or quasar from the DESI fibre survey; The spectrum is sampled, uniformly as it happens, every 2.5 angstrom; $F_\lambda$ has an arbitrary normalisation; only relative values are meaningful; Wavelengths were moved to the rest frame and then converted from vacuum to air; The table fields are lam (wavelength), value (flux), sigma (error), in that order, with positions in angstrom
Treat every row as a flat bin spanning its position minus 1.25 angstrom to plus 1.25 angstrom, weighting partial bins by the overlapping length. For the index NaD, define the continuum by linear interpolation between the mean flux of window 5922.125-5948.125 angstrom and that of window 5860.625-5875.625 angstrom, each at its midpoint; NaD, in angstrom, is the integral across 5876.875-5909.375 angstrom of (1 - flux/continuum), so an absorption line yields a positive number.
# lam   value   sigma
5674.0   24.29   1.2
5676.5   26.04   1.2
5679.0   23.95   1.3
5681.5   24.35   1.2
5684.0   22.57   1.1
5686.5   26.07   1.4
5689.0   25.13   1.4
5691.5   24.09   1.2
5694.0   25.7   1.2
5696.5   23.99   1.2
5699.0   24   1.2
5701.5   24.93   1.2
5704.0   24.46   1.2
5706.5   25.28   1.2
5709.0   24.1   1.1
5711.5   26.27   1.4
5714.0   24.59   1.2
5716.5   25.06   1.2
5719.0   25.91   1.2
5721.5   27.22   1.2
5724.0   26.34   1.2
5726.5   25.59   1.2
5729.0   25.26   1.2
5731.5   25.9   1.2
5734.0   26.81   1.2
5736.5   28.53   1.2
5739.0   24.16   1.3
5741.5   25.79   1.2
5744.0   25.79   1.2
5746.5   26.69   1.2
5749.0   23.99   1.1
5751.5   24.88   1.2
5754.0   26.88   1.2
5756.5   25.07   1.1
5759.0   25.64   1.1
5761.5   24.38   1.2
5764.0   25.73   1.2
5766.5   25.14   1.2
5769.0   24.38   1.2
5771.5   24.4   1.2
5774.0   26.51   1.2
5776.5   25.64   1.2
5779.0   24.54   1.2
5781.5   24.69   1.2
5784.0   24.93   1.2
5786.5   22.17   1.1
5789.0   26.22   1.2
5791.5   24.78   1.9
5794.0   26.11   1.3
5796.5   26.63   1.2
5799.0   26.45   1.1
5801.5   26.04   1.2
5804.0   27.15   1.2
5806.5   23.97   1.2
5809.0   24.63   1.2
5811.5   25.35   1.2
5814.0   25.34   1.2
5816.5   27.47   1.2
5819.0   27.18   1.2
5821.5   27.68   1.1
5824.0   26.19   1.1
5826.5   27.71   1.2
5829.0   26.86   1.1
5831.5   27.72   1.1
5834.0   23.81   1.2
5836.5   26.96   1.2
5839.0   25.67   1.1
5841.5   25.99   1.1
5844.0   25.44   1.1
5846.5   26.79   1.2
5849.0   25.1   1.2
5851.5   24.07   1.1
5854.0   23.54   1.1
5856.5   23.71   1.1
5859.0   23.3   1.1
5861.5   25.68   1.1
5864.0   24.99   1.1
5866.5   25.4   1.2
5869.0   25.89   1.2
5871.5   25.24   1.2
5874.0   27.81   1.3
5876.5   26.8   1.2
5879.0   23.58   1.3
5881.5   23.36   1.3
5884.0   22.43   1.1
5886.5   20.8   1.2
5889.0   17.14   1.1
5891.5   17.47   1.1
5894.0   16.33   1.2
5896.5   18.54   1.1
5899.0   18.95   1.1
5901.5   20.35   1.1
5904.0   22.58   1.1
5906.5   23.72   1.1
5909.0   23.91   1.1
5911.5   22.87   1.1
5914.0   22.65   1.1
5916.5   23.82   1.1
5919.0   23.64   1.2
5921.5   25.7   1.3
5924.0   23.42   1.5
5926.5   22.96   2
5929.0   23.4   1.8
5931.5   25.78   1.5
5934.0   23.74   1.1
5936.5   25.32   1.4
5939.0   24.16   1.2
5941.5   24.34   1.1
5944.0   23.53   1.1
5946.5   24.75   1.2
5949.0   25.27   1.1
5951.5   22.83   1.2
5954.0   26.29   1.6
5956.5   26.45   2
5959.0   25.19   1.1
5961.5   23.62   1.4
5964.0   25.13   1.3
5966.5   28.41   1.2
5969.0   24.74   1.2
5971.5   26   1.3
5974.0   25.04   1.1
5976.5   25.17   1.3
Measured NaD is 5.7 angstrom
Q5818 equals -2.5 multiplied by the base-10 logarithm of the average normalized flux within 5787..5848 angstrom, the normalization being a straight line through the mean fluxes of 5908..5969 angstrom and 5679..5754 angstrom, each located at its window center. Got -0.051 mag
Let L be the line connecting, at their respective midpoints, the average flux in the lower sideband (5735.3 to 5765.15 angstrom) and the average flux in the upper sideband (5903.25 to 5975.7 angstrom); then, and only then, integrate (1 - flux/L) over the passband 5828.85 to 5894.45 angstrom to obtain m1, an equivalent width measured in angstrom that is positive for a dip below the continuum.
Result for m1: 2.0 angstrom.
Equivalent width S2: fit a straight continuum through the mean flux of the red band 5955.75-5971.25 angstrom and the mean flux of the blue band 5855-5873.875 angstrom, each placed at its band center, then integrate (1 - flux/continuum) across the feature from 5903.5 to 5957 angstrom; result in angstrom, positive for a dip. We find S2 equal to 2.69 angstrom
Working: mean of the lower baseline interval 25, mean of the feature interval 24.1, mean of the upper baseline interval 25.6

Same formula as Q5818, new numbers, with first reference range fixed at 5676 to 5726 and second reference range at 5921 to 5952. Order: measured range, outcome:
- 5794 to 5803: -0.07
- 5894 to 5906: 0.22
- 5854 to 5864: 0.01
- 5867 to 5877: -0.08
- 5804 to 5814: -0.02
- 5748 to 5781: -0.02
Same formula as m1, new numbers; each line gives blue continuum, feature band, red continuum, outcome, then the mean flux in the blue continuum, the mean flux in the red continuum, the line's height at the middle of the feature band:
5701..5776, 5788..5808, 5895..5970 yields -0.7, 25.5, 23.8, 25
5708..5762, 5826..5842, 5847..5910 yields -1.7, 25.7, 22.9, 23.7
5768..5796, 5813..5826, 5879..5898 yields -2.1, 25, 19.7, 23.1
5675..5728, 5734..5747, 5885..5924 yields -1.0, 25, 21.3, 24.3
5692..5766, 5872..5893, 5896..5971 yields 1.6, 25.5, 23.9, 24.3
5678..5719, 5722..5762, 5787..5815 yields -1.1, 24.7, 25.6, 25.1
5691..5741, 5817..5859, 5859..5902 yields -4.7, 25.4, 22.5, 23.2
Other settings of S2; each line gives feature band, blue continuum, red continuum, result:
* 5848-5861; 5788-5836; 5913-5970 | 0.83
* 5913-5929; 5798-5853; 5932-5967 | 0.93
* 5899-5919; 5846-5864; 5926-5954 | 1.43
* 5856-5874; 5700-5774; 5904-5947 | -0.52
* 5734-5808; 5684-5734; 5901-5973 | -1.35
